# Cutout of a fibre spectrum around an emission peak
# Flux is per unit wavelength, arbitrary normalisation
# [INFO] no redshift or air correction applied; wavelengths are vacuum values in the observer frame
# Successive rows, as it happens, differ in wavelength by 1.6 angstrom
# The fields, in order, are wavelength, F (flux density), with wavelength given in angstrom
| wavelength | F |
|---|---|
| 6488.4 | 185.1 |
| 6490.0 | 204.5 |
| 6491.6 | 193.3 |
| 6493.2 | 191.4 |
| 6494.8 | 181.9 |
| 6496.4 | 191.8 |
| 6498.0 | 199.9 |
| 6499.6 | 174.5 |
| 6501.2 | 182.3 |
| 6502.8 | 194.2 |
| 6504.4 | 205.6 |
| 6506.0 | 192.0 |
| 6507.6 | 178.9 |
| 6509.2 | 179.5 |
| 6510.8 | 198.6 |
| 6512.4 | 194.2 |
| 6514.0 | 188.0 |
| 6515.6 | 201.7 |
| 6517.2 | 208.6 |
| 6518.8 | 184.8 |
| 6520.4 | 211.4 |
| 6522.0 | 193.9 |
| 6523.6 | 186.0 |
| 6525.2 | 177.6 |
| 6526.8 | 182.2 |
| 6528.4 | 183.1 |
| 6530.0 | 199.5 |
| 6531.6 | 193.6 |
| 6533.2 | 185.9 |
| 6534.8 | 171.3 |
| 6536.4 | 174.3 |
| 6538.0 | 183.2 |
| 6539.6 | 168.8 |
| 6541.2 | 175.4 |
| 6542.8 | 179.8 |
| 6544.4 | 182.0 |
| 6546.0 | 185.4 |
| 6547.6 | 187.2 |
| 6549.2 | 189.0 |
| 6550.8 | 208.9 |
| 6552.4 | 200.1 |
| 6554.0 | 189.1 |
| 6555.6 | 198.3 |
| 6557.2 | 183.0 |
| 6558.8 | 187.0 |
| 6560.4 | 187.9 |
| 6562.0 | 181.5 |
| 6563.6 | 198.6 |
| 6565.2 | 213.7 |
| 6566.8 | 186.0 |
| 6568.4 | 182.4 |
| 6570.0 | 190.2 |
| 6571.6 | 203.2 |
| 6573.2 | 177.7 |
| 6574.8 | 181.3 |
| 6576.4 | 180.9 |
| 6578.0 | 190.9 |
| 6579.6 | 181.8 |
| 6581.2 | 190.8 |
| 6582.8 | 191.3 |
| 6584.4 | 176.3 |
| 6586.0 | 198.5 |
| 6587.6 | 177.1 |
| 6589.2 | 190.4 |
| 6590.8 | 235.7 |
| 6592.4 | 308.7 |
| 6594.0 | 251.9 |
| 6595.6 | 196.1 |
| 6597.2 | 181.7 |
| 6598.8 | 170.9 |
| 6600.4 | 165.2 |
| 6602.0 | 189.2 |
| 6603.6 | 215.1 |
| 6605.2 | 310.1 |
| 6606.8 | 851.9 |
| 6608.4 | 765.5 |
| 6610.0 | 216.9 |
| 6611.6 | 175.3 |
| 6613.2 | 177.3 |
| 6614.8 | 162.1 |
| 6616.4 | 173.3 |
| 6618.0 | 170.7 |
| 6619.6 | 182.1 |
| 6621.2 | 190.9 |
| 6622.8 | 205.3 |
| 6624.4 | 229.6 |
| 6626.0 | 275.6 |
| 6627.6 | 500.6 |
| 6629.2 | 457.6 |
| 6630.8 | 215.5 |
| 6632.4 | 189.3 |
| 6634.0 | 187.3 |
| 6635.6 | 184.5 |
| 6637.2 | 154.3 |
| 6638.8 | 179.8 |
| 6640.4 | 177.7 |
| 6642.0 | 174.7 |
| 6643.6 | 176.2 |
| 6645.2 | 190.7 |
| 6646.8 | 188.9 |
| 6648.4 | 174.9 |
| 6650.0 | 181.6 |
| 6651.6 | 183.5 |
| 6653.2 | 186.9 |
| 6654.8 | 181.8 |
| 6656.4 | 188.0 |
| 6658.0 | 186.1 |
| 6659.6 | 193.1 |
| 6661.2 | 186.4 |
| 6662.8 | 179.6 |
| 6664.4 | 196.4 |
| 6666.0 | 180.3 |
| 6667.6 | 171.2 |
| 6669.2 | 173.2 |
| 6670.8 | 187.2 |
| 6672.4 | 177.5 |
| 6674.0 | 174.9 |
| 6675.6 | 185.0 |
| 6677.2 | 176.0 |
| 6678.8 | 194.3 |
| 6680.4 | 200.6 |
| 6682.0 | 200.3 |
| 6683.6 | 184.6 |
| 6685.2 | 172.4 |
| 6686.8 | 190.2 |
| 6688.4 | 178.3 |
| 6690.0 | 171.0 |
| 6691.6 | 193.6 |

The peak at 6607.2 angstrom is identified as H-alpha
